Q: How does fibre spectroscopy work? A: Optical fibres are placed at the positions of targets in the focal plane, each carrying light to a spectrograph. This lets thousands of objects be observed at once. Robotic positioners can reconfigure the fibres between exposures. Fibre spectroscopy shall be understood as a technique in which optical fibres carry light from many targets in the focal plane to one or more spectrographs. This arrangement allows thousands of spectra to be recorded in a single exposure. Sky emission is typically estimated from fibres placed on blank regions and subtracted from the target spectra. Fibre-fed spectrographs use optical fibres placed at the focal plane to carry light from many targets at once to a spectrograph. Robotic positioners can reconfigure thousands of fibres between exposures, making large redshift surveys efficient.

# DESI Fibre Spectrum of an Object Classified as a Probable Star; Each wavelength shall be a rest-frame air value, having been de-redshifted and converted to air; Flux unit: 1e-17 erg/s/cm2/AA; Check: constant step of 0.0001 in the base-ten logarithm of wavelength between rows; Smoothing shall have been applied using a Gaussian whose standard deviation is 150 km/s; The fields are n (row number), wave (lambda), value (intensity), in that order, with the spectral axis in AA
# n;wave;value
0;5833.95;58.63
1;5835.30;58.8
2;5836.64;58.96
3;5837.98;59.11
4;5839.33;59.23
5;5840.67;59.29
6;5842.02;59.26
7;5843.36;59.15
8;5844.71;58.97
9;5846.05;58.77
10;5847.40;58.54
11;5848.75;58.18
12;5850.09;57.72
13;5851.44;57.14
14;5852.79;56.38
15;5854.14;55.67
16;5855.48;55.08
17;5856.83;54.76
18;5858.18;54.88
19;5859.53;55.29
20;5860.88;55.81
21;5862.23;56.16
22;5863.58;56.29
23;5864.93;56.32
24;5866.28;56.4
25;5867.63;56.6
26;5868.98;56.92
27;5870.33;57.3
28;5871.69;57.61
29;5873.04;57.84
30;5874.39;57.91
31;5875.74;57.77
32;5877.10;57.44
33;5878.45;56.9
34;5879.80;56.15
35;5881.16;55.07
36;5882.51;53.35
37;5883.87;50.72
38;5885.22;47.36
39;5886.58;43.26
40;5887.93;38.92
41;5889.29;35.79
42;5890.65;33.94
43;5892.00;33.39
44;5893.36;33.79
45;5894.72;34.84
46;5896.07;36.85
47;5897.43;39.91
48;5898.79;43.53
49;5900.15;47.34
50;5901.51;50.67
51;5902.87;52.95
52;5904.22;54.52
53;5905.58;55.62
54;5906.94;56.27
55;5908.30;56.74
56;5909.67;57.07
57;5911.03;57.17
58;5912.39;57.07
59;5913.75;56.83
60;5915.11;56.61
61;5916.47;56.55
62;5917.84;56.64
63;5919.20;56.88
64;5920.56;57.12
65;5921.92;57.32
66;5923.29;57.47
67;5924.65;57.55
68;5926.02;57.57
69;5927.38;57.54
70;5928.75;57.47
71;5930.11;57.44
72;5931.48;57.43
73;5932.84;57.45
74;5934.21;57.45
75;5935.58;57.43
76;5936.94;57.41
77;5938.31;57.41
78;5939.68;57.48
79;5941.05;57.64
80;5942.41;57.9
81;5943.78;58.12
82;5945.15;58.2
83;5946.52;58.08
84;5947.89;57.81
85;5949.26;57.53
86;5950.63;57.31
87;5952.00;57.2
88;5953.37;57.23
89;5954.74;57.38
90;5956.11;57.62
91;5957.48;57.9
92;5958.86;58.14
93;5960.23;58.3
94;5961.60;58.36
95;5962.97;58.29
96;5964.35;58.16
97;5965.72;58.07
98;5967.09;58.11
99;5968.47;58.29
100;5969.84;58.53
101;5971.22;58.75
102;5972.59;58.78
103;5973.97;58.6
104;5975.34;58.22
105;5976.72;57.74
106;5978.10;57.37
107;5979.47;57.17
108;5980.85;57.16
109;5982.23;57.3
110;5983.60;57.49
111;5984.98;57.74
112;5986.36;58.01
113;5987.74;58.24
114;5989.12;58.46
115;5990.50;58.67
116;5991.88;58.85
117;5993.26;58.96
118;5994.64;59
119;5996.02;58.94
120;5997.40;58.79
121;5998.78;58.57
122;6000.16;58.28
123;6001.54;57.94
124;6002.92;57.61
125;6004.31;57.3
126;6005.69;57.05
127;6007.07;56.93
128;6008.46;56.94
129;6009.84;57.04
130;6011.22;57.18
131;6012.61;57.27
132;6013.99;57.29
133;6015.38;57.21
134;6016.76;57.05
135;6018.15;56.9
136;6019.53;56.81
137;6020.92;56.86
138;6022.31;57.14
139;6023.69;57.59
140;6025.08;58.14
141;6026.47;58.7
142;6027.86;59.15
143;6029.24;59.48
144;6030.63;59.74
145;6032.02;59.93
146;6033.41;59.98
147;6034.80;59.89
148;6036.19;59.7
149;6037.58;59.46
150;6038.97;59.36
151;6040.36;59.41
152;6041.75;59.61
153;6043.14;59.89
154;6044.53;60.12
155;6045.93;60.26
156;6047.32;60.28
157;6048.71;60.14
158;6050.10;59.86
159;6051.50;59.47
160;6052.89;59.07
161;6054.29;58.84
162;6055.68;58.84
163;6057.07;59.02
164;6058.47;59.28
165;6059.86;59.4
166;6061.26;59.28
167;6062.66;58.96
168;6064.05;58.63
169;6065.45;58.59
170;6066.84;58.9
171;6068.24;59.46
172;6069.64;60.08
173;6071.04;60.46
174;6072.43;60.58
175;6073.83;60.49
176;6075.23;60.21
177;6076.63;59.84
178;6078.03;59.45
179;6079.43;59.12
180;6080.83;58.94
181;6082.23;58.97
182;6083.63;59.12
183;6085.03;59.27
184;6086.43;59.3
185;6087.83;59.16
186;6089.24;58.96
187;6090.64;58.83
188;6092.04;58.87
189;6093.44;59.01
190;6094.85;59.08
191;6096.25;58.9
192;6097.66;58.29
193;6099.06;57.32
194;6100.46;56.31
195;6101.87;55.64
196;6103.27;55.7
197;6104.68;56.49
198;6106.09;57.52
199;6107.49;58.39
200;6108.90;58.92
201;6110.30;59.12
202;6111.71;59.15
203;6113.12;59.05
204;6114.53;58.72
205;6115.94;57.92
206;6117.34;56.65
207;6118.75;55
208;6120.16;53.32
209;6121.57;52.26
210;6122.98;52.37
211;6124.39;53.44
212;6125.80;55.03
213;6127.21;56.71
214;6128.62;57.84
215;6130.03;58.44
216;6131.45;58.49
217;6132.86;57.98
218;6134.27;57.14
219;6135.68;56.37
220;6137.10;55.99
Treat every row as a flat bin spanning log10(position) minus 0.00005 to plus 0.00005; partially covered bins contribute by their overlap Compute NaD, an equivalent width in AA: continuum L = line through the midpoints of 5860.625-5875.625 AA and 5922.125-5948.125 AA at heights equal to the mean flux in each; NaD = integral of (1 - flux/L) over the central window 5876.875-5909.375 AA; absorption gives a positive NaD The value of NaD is 5.9 AA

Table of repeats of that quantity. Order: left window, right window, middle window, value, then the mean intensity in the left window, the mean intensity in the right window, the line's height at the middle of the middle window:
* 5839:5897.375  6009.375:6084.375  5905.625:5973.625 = -3.0 AA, 52.6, 59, 55.2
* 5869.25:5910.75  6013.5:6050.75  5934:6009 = -4.4 AA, 49.2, 58.9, 54.7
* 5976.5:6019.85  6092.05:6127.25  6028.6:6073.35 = -1.8 AA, 57.7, 56.9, 57.3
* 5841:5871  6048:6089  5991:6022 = 0.5 AA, 56.9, 59.4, 58.7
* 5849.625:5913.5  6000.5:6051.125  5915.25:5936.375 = -1.4 AA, 51.6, 58.5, 53.7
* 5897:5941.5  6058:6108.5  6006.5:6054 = -0.7 AA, 55.6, 58.8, 57.8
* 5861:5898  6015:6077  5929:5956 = -2.2 AA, 49.5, 59.2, 53.2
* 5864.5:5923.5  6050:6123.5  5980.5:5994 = -0.8 AA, 51.4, 58.4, 54.8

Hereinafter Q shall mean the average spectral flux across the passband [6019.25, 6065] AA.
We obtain 59.2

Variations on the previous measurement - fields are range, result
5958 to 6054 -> 58.4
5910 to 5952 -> 57.4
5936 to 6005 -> 58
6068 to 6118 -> 58.7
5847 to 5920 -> 52.3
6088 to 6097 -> 58.9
